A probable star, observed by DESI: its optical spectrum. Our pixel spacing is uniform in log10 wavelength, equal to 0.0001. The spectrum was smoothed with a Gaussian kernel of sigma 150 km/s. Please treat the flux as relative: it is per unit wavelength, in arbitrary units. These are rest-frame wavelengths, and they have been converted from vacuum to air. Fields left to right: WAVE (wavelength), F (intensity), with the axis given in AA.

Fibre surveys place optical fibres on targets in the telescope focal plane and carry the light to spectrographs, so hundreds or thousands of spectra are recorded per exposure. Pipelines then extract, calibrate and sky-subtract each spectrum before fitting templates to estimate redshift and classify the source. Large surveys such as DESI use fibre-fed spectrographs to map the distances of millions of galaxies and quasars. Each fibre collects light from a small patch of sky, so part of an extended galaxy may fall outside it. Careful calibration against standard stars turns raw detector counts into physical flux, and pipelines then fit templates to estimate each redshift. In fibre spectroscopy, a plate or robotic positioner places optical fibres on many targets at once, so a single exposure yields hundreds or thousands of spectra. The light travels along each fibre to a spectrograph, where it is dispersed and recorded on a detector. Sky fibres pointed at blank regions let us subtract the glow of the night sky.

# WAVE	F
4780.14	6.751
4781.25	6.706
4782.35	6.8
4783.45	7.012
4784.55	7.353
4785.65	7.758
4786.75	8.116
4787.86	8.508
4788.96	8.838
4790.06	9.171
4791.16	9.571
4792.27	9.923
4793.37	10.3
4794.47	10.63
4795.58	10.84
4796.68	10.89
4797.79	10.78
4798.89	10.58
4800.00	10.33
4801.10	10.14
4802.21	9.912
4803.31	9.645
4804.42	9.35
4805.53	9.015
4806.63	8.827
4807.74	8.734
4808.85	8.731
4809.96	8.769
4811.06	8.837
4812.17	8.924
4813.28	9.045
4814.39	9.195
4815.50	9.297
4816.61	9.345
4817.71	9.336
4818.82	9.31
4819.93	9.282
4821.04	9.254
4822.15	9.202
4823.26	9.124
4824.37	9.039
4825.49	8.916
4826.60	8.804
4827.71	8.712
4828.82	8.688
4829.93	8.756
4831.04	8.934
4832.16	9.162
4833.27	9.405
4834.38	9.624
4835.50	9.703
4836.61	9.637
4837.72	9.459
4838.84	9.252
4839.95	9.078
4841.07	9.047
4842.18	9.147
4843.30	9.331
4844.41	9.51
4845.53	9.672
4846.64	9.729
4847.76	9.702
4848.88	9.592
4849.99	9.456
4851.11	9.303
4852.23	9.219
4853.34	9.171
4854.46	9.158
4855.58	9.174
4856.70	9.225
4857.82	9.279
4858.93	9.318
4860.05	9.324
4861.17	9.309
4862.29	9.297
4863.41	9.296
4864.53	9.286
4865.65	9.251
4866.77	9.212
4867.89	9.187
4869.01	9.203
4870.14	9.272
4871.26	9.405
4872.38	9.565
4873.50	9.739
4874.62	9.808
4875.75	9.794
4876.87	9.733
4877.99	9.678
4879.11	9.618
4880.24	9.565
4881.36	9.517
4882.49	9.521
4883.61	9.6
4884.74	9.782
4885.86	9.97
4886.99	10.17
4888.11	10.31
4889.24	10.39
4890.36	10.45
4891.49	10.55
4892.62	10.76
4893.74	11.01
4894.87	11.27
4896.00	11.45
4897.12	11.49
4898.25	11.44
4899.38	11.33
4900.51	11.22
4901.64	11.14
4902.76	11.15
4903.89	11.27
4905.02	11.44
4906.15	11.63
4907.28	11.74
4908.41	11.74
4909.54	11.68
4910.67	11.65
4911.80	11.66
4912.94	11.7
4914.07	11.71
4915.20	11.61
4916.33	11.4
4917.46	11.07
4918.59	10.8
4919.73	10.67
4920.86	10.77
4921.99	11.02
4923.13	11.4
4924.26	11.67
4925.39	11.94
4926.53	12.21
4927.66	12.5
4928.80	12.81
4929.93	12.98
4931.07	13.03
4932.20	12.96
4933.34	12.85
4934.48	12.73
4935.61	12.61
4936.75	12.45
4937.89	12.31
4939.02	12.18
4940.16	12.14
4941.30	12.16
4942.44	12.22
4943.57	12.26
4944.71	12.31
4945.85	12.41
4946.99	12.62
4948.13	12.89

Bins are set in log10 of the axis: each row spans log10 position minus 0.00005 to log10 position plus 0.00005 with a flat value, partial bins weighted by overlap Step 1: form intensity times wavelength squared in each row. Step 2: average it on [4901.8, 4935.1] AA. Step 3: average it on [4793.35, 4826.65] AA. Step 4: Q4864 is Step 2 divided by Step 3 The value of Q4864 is 1.30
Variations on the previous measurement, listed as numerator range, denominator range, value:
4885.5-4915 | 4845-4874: 1.21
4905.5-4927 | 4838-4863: 1.26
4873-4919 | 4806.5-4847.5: 1.21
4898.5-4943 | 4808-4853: 1.33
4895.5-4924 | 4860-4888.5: 1.21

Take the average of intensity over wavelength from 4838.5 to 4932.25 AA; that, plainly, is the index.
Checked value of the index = 10.4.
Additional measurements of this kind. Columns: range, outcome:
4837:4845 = 9.27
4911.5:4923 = 11.2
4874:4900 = 10.3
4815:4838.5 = 9.19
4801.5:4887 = 9.31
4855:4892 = 9.6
